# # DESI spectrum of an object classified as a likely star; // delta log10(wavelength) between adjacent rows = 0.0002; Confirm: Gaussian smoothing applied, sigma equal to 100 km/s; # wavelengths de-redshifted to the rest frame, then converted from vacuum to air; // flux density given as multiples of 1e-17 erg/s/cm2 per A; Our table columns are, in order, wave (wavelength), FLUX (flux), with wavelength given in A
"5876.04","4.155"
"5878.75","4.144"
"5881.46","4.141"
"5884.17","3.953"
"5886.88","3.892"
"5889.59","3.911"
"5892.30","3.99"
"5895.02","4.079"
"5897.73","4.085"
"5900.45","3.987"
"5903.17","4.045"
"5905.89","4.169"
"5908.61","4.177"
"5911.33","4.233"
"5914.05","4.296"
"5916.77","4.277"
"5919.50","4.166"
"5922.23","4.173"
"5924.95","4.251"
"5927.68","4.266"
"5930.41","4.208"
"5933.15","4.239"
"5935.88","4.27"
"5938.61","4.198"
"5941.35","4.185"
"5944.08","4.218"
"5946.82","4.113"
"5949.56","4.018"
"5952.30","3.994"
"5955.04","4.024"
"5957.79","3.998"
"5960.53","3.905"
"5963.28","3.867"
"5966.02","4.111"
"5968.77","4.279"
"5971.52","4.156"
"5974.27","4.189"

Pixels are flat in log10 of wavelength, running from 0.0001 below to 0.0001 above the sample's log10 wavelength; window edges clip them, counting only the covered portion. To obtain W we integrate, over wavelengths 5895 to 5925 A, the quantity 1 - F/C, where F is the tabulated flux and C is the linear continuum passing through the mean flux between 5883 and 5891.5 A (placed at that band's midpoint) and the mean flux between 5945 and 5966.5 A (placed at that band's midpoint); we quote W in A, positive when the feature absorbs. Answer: -1.6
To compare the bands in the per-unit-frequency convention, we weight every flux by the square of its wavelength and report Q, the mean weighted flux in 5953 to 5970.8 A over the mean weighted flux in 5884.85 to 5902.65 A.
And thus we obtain 1.03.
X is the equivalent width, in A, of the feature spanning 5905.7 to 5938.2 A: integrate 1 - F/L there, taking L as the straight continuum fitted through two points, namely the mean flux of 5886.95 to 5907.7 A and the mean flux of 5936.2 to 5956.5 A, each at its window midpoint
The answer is -1.2 A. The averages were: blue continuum 4.03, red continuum 4.11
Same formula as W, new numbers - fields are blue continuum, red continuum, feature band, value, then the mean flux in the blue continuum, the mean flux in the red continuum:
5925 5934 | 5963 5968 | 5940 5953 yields 0.1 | 4.24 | 4.05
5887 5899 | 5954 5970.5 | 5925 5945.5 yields -1.0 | 4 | 4.03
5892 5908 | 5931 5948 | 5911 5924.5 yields -0.3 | 4.07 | 4.2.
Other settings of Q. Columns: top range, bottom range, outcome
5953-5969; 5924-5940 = 0.96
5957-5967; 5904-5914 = 0.96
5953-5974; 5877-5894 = 1.04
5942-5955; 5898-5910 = 1.01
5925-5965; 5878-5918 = 1.02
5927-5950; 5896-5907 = 1.04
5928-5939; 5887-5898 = 1.07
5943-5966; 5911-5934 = 0.96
